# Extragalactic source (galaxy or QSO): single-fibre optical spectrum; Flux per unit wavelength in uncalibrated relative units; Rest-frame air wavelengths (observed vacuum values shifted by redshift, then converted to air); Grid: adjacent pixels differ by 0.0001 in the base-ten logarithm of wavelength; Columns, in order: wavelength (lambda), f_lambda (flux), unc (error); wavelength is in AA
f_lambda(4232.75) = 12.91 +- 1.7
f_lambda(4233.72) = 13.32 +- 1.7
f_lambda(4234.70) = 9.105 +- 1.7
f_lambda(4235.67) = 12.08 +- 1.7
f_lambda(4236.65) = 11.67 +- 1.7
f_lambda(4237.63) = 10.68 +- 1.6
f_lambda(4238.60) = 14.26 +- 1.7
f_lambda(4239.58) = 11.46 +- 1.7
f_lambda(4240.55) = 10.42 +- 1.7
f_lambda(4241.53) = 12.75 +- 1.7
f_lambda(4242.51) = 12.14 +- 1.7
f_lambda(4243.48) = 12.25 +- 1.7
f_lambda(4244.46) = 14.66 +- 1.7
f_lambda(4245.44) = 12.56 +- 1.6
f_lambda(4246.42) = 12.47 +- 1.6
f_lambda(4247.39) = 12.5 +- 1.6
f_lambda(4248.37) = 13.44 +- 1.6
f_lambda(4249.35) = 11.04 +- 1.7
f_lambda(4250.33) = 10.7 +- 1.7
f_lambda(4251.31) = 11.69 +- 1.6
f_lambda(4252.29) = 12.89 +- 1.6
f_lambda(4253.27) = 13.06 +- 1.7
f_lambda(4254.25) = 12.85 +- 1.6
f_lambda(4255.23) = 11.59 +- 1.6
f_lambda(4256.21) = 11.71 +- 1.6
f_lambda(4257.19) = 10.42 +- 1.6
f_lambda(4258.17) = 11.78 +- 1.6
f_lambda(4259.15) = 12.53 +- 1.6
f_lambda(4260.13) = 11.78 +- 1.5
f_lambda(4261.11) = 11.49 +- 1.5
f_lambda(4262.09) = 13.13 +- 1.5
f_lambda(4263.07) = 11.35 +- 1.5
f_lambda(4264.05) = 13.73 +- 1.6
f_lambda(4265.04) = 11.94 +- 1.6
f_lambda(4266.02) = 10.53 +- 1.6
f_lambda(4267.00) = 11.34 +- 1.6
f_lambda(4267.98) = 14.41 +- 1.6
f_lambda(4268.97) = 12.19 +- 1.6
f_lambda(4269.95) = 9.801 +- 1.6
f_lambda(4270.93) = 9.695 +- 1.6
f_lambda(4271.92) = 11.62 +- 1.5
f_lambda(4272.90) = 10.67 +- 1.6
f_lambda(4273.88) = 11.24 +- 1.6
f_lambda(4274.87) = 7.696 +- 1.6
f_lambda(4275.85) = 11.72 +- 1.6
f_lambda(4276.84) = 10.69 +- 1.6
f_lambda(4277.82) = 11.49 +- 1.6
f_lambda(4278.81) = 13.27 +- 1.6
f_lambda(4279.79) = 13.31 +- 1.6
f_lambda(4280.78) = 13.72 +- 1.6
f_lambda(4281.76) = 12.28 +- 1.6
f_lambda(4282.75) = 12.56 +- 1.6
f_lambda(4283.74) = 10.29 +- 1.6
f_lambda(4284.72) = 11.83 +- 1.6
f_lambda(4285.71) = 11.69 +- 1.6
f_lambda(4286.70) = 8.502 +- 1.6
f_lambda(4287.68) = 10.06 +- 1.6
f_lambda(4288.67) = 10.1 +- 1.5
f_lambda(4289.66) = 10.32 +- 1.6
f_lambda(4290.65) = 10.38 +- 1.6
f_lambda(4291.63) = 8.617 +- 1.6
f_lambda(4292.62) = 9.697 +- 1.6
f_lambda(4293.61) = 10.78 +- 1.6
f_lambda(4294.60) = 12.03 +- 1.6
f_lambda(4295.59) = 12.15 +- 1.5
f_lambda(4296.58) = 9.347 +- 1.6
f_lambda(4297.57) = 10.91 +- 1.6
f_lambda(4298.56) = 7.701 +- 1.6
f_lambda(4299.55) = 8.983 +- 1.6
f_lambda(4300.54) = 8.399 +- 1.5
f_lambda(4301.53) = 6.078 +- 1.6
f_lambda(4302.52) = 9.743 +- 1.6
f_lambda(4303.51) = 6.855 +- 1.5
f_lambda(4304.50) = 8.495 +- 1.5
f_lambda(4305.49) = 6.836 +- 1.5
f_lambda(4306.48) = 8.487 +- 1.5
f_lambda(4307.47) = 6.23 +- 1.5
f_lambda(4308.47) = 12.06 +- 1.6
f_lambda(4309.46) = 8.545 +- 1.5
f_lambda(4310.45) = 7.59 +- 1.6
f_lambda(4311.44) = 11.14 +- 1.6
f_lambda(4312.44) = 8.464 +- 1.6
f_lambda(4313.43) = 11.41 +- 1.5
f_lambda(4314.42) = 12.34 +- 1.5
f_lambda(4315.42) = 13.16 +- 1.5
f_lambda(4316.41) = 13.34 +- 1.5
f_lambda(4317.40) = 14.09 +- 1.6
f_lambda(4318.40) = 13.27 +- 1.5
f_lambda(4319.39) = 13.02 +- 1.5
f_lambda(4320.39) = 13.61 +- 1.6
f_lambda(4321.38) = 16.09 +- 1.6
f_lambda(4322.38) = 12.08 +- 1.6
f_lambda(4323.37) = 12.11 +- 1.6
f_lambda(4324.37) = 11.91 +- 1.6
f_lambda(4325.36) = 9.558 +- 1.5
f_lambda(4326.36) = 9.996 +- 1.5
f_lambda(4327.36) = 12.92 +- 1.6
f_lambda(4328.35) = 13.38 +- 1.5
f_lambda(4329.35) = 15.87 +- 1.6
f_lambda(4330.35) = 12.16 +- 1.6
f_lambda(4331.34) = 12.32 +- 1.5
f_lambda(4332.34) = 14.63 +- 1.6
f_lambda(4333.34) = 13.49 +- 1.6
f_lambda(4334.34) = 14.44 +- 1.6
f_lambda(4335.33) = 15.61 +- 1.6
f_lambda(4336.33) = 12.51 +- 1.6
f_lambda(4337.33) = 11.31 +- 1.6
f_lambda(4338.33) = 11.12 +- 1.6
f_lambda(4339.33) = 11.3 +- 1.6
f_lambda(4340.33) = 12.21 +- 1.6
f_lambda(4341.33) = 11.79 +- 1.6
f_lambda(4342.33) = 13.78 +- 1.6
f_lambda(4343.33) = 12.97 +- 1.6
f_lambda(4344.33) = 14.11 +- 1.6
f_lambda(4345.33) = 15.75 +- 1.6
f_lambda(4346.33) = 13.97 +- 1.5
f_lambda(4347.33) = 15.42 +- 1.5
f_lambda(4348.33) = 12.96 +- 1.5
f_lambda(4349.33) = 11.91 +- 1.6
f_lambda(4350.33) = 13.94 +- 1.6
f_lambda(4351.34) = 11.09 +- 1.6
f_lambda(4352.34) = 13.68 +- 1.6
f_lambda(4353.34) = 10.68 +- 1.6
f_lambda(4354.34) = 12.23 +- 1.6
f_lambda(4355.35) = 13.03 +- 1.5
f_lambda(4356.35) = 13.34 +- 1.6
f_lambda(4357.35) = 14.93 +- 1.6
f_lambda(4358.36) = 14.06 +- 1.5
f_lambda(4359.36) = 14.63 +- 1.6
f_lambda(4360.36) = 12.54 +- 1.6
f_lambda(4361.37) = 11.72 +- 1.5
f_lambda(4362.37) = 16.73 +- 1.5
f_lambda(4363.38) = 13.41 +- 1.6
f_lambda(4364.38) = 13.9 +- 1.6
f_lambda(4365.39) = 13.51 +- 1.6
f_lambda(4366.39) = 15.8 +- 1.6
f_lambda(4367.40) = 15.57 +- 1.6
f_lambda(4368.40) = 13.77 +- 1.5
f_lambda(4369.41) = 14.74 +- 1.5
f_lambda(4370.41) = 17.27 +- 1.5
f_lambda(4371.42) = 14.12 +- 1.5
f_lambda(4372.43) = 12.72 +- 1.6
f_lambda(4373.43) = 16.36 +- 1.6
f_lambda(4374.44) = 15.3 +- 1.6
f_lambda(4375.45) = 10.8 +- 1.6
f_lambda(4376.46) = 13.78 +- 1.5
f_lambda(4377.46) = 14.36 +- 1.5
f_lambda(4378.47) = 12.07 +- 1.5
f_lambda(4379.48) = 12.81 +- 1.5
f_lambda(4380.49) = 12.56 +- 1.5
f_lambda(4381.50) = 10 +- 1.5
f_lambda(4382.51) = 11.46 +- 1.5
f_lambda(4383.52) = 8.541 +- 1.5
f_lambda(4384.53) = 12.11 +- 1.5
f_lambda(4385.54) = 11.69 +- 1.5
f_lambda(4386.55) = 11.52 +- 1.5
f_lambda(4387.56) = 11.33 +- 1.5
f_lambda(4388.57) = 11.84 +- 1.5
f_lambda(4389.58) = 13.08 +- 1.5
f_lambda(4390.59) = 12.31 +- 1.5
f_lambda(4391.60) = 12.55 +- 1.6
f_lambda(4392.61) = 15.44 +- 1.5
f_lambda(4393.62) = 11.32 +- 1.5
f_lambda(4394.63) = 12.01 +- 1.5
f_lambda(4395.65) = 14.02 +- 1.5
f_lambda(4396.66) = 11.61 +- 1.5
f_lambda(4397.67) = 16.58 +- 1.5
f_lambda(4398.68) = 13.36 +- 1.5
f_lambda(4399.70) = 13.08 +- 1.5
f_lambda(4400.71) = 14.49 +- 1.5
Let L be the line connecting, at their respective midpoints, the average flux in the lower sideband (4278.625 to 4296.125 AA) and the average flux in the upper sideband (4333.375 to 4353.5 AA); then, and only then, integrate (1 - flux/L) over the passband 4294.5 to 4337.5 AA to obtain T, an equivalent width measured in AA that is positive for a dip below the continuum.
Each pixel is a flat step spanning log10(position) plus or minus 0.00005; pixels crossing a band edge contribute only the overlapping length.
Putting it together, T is 3.4 AA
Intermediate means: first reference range 11.2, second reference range 13.1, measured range 11.2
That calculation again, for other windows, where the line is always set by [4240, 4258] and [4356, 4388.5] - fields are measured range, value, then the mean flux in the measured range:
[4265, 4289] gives 2.2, 11.3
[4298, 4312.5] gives 4.9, 8.38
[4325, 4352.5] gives 0.0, 13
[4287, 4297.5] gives 1.9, 10.3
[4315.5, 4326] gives 0.0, 12.9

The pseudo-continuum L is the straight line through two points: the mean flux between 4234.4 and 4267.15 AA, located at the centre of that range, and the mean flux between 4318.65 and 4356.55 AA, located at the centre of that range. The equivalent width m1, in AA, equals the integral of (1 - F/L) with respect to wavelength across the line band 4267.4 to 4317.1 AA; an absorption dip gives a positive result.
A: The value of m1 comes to 8.2 AA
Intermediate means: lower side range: 12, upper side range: 13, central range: 10.4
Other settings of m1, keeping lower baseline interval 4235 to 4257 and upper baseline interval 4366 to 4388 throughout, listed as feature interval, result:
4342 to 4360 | -0.8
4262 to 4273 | 0.6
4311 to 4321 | 0.2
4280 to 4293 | 1.7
